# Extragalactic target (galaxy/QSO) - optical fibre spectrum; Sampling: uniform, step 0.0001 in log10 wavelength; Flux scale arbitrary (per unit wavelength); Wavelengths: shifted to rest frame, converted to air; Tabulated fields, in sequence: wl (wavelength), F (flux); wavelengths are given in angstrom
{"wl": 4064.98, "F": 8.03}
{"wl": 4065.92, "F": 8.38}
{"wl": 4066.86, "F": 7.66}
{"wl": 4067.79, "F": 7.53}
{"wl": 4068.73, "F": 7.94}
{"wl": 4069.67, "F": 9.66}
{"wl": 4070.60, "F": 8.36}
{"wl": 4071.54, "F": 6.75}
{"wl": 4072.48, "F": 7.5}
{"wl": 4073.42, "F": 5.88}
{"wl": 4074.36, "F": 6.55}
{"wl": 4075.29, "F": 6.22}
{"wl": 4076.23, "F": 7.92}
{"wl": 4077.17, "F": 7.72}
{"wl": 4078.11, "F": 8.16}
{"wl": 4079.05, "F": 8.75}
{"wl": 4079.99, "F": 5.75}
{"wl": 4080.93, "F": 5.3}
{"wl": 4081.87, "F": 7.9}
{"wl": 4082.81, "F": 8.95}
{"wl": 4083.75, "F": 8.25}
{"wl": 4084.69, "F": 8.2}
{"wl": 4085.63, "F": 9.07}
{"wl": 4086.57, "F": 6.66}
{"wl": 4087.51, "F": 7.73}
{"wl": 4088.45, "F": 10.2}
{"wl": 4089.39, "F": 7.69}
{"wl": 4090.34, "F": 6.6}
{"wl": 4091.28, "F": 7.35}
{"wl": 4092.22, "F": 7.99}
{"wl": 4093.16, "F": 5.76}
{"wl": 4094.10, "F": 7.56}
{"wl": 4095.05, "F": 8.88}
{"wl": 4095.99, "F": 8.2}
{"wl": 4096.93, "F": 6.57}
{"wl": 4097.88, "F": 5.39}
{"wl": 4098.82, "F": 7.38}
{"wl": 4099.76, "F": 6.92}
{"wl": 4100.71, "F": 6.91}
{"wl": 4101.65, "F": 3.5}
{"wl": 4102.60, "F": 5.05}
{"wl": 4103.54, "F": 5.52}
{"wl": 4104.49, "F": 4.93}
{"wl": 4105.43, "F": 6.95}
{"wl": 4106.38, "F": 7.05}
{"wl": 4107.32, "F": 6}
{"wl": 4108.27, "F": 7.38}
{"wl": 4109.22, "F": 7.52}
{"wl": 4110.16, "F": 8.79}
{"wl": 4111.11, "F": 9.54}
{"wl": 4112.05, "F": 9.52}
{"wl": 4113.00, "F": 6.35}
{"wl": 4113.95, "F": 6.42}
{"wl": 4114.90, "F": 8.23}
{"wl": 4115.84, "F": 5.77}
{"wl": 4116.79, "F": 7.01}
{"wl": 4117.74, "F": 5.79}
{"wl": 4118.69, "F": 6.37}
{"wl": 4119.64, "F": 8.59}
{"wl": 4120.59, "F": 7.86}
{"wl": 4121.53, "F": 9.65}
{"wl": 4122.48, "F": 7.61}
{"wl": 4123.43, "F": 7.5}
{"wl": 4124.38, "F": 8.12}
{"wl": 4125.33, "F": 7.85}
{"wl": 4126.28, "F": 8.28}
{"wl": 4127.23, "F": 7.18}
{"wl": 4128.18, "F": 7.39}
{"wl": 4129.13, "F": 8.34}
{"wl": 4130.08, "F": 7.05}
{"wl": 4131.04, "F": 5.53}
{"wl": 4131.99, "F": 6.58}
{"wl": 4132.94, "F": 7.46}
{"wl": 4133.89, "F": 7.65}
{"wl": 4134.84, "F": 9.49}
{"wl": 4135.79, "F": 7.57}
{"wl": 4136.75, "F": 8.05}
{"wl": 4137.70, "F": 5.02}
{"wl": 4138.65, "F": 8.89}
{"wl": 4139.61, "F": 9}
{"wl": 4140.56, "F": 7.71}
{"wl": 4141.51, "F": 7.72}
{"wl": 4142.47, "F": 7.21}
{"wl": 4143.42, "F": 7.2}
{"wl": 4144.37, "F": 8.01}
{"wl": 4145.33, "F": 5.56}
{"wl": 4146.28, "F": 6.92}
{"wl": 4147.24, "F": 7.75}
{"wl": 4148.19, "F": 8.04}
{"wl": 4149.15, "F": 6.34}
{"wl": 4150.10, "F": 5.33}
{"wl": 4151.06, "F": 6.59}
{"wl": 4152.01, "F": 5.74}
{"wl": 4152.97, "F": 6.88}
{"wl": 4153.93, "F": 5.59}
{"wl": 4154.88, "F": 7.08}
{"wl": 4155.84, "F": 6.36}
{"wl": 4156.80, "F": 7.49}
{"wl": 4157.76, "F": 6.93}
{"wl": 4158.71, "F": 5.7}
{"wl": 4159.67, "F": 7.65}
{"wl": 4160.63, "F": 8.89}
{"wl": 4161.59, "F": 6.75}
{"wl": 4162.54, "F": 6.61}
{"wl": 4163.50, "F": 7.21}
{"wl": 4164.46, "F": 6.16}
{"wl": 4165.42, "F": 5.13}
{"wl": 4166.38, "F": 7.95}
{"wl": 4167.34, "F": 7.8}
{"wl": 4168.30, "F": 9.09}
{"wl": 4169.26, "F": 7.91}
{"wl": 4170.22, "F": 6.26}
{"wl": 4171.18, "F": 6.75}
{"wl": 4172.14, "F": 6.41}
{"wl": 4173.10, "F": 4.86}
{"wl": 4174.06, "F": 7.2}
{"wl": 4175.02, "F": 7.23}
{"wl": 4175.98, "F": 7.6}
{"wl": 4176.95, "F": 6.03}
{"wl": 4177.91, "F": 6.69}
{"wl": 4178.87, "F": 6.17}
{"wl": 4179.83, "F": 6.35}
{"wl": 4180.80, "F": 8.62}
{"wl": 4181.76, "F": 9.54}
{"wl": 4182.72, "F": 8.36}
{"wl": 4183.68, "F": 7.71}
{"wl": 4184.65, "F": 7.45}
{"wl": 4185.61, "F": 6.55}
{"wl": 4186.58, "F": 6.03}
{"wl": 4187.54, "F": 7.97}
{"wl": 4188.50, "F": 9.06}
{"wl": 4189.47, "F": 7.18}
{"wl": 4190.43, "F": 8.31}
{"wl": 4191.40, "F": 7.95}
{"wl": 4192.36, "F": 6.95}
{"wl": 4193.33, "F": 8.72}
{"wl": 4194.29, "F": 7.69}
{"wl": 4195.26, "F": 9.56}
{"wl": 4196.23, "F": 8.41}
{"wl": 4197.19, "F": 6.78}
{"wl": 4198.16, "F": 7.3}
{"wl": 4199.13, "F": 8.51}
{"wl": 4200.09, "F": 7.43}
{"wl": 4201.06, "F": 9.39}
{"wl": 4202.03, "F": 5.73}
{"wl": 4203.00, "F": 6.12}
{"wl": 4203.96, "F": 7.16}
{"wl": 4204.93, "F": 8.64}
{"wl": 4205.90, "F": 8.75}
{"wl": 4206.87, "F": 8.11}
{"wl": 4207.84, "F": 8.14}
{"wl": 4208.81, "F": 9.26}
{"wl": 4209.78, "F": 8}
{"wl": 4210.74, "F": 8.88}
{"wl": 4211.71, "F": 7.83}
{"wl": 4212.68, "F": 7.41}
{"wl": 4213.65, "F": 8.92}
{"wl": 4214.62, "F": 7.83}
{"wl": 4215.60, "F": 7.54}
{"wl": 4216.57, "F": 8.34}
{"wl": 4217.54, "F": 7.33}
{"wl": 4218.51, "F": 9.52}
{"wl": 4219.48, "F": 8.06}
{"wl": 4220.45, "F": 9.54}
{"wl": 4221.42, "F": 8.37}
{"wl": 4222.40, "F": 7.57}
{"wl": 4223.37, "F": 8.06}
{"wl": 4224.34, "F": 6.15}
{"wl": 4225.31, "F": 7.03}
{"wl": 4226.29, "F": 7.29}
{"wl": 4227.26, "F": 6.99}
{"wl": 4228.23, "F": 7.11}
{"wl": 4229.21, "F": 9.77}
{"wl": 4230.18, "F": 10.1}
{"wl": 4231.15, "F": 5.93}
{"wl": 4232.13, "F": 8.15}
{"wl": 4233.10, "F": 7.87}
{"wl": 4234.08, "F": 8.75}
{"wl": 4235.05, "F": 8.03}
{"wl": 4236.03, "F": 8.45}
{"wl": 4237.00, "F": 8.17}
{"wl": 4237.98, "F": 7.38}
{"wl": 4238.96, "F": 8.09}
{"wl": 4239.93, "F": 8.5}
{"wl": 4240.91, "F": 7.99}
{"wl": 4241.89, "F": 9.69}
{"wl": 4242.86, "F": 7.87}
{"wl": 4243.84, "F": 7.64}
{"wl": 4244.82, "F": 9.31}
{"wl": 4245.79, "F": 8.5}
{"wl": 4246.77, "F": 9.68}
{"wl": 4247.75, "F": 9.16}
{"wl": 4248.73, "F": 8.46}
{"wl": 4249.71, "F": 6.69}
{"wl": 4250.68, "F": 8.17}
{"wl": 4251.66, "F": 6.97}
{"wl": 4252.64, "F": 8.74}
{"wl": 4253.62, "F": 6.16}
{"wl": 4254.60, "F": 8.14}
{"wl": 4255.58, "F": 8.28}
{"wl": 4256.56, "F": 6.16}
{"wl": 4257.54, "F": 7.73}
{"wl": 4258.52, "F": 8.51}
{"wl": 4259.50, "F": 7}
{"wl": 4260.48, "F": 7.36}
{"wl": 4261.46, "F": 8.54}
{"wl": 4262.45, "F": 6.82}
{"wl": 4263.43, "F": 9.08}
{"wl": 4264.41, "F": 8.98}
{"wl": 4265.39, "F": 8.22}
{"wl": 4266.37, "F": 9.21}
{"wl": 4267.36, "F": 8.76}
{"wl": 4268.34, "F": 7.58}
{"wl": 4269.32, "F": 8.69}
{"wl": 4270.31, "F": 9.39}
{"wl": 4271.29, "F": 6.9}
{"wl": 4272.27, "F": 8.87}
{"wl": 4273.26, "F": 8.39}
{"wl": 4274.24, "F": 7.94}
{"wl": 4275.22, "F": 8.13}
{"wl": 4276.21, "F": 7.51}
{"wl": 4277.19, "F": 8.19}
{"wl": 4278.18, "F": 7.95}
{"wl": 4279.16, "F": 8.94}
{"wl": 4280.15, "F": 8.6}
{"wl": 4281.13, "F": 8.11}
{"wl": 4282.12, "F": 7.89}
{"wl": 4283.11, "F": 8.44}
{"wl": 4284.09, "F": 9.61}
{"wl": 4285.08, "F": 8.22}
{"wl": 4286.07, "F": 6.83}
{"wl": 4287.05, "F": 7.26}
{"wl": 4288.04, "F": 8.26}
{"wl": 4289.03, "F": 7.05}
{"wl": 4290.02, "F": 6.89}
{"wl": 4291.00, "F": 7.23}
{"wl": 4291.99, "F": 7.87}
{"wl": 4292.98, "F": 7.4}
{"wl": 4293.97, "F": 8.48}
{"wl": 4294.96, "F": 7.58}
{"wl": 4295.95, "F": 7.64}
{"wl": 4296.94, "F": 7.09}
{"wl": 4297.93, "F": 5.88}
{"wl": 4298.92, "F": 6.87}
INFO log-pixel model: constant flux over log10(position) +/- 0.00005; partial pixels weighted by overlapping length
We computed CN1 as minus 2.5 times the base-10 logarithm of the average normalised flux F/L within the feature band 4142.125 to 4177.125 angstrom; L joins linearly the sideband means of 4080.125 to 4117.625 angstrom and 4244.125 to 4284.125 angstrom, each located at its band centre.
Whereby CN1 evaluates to 0.10 mag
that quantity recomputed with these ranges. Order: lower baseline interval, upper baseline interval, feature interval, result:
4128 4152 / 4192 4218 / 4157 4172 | 0.06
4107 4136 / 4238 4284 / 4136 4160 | 0.10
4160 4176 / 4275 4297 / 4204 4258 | -0.08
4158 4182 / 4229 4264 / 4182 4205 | -0.05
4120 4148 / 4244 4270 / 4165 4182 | 0.10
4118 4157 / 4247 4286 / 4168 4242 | -0.01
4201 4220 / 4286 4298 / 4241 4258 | -0.05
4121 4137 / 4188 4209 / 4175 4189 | 0.07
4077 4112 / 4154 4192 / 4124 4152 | -0.02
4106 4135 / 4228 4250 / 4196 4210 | 0.04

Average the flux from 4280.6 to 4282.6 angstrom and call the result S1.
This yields 8.02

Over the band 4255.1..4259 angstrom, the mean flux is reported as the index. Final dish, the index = 7.67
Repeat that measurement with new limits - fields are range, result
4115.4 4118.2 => 6.19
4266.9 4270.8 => 8.6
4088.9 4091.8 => 7.24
